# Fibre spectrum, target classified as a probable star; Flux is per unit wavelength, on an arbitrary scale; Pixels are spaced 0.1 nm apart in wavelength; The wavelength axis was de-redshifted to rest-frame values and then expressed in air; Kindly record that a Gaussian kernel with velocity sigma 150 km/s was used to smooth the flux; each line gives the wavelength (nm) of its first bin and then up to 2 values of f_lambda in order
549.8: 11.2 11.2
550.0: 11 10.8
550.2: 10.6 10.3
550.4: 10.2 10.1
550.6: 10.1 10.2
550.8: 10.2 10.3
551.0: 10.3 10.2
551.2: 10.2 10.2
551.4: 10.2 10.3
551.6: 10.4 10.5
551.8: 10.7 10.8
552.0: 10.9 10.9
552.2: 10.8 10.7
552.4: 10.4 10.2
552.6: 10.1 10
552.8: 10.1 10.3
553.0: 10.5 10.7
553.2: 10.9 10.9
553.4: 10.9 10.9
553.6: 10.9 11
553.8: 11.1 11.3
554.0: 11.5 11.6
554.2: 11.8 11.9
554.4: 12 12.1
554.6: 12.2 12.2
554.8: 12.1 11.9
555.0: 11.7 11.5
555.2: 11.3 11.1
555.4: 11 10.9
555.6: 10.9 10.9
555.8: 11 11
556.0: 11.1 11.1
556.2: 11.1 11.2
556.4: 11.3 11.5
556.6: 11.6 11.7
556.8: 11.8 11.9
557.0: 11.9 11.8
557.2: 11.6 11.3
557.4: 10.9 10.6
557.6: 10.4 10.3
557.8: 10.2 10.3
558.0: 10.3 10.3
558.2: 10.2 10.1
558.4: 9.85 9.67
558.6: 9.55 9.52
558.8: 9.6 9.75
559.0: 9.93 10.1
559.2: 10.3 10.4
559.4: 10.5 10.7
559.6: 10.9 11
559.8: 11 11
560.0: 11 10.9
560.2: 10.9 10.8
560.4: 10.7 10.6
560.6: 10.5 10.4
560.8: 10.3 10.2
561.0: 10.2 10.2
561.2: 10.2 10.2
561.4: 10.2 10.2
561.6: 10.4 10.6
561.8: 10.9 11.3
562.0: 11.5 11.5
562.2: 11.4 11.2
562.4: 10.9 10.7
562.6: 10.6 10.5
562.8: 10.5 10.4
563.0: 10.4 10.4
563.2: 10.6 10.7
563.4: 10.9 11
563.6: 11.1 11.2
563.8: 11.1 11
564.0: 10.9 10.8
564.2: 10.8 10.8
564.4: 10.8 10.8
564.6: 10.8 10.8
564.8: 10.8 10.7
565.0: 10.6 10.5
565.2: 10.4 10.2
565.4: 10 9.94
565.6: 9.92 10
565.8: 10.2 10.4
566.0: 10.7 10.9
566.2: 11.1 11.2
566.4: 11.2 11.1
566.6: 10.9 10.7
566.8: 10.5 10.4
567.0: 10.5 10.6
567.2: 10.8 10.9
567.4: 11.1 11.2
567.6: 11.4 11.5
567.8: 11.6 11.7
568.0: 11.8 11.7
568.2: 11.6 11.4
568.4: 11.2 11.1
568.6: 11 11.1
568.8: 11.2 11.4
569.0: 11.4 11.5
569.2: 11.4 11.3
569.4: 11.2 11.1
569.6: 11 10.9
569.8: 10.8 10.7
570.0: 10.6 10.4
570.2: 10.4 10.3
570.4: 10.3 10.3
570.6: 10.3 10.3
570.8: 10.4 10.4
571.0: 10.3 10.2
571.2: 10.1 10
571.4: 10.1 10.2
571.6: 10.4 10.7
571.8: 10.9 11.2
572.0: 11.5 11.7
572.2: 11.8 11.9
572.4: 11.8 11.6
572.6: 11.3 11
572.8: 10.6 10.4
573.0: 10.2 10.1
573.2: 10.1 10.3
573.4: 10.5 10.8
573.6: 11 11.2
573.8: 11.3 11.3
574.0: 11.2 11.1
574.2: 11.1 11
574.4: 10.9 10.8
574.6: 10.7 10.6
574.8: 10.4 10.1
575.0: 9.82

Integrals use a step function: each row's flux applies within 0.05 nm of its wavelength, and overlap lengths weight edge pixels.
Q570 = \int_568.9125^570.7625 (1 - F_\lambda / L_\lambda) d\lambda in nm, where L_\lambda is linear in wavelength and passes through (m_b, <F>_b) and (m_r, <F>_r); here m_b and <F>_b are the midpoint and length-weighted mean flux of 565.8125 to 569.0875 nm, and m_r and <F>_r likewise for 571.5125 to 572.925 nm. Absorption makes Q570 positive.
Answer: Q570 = 0.06 nm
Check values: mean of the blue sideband 11.1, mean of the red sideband 11.2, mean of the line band 10.8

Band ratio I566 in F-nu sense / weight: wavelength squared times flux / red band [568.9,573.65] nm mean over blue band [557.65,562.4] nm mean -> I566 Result 1.1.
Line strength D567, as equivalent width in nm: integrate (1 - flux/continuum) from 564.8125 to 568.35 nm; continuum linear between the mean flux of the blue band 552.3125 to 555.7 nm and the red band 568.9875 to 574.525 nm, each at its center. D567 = 0.022 nm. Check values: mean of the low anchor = 11.1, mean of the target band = 10.8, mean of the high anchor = 10.8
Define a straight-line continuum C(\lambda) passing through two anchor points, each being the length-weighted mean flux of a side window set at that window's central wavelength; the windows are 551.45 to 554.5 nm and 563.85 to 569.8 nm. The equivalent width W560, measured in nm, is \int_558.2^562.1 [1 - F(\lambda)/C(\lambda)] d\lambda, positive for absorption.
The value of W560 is 0.16 nm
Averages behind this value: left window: 10.9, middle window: 10.4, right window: 10.9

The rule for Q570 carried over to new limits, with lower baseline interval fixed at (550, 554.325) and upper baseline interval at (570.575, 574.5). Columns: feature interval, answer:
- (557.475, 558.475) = 0.04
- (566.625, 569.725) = -0.12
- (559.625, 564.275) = -0.01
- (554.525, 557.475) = -0.21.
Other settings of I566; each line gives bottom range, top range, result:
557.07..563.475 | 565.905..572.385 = 1.07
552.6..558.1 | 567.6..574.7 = 1.03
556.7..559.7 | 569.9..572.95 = 1.07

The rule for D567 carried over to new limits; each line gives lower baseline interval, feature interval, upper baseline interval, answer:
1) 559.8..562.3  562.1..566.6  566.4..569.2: 0.084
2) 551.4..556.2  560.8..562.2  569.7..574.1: 0.038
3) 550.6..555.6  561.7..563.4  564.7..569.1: 0.010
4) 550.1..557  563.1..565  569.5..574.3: -0.002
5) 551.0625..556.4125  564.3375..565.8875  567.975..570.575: 0.082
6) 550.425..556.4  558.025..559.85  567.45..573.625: 0.120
